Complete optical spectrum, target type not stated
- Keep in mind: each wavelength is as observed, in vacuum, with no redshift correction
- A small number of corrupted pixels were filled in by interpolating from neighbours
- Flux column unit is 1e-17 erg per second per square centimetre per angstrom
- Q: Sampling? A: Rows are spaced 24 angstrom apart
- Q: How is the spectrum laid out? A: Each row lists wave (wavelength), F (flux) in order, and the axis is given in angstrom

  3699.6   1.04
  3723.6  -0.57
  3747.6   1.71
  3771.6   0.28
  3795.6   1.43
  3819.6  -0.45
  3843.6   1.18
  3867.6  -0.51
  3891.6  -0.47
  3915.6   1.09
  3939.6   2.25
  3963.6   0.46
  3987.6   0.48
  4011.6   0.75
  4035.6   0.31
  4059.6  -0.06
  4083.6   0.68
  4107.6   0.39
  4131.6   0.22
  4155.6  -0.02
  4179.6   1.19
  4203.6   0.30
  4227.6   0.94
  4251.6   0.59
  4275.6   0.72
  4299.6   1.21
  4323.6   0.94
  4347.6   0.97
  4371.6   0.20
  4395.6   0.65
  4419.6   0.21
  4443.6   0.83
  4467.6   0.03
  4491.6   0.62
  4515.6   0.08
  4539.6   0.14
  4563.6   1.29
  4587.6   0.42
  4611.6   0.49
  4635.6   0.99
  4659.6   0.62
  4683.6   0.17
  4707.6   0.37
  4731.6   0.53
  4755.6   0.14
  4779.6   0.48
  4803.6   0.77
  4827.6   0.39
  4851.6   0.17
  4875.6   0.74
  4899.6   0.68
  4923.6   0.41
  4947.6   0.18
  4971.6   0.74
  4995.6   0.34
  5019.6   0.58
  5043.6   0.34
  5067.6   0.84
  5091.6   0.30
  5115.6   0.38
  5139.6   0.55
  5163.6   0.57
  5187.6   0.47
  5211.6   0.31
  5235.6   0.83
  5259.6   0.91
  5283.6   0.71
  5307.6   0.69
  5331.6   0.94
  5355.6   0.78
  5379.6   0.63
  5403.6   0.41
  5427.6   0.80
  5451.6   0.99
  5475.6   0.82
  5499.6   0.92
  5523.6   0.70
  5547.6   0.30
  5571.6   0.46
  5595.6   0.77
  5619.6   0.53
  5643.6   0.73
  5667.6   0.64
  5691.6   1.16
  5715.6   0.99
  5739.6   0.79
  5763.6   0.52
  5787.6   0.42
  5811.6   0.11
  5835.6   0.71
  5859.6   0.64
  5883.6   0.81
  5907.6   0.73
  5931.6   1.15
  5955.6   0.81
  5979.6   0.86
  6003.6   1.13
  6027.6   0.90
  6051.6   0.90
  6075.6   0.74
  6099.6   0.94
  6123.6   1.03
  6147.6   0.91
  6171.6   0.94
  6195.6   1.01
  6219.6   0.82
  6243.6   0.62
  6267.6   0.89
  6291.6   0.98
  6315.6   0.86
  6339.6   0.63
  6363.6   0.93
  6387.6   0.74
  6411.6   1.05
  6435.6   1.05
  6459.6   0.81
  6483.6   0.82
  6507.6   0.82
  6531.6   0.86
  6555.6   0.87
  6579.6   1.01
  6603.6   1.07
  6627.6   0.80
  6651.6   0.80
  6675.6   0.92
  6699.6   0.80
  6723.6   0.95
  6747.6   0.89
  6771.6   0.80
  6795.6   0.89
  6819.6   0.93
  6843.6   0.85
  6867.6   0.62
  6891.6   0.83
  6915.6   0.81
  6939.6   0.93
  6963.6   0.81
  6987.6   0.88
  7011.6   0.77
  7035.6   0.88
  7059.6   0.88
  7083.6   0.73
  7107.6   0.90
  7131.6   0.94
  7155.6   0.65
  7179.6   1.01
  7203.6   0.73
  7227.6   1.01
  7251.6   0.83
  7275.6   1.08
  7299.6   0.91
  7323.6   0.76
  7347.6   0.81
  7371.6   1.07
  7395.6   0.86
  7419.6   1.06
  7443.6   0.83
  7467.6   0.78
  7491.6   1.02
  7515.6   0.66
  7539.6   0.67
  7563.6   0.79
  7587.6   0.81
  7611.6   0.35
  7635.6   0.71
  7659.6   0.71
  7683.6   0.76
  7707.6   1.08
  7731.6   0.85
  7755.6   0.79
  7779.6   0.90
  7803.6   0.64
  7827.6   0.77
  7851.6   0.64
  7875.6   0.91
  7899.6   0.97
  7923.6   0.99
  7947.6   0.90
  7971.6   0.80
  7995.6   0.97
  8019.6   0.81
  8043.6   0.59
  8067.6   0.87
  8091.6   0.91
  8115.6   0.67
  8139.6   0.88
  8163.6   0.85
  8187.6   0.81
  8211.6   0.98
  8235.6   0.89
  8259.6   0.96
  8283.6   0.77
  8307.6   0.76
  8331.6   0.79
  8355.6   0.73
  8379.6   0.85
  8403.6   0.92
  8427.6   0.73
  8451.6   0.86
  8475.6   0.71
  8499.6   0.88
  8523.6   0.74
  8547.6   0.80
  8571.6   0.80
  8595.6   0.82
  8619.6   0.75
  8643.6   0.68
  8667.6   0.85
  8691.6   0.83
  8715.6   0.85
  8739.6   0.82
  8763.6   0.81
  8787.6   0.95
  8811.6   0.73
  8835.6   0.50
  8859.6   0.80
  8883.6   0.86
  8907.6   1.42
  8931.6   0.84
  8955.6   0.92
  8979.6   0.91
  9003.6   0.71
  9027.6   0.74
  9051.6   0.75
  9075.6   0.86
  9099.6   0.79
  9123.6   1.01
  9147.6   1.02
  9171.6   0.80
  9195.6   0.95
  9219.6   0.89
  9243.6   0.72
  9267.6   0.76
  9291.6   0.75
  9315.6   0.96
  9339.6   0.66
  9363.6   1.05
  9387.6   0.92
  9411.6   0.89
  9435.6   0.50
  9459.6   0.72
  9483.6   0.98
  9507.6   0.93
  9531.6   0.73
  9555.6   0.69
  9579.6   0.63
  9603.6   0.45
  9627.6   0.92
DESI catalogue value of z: 0.36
